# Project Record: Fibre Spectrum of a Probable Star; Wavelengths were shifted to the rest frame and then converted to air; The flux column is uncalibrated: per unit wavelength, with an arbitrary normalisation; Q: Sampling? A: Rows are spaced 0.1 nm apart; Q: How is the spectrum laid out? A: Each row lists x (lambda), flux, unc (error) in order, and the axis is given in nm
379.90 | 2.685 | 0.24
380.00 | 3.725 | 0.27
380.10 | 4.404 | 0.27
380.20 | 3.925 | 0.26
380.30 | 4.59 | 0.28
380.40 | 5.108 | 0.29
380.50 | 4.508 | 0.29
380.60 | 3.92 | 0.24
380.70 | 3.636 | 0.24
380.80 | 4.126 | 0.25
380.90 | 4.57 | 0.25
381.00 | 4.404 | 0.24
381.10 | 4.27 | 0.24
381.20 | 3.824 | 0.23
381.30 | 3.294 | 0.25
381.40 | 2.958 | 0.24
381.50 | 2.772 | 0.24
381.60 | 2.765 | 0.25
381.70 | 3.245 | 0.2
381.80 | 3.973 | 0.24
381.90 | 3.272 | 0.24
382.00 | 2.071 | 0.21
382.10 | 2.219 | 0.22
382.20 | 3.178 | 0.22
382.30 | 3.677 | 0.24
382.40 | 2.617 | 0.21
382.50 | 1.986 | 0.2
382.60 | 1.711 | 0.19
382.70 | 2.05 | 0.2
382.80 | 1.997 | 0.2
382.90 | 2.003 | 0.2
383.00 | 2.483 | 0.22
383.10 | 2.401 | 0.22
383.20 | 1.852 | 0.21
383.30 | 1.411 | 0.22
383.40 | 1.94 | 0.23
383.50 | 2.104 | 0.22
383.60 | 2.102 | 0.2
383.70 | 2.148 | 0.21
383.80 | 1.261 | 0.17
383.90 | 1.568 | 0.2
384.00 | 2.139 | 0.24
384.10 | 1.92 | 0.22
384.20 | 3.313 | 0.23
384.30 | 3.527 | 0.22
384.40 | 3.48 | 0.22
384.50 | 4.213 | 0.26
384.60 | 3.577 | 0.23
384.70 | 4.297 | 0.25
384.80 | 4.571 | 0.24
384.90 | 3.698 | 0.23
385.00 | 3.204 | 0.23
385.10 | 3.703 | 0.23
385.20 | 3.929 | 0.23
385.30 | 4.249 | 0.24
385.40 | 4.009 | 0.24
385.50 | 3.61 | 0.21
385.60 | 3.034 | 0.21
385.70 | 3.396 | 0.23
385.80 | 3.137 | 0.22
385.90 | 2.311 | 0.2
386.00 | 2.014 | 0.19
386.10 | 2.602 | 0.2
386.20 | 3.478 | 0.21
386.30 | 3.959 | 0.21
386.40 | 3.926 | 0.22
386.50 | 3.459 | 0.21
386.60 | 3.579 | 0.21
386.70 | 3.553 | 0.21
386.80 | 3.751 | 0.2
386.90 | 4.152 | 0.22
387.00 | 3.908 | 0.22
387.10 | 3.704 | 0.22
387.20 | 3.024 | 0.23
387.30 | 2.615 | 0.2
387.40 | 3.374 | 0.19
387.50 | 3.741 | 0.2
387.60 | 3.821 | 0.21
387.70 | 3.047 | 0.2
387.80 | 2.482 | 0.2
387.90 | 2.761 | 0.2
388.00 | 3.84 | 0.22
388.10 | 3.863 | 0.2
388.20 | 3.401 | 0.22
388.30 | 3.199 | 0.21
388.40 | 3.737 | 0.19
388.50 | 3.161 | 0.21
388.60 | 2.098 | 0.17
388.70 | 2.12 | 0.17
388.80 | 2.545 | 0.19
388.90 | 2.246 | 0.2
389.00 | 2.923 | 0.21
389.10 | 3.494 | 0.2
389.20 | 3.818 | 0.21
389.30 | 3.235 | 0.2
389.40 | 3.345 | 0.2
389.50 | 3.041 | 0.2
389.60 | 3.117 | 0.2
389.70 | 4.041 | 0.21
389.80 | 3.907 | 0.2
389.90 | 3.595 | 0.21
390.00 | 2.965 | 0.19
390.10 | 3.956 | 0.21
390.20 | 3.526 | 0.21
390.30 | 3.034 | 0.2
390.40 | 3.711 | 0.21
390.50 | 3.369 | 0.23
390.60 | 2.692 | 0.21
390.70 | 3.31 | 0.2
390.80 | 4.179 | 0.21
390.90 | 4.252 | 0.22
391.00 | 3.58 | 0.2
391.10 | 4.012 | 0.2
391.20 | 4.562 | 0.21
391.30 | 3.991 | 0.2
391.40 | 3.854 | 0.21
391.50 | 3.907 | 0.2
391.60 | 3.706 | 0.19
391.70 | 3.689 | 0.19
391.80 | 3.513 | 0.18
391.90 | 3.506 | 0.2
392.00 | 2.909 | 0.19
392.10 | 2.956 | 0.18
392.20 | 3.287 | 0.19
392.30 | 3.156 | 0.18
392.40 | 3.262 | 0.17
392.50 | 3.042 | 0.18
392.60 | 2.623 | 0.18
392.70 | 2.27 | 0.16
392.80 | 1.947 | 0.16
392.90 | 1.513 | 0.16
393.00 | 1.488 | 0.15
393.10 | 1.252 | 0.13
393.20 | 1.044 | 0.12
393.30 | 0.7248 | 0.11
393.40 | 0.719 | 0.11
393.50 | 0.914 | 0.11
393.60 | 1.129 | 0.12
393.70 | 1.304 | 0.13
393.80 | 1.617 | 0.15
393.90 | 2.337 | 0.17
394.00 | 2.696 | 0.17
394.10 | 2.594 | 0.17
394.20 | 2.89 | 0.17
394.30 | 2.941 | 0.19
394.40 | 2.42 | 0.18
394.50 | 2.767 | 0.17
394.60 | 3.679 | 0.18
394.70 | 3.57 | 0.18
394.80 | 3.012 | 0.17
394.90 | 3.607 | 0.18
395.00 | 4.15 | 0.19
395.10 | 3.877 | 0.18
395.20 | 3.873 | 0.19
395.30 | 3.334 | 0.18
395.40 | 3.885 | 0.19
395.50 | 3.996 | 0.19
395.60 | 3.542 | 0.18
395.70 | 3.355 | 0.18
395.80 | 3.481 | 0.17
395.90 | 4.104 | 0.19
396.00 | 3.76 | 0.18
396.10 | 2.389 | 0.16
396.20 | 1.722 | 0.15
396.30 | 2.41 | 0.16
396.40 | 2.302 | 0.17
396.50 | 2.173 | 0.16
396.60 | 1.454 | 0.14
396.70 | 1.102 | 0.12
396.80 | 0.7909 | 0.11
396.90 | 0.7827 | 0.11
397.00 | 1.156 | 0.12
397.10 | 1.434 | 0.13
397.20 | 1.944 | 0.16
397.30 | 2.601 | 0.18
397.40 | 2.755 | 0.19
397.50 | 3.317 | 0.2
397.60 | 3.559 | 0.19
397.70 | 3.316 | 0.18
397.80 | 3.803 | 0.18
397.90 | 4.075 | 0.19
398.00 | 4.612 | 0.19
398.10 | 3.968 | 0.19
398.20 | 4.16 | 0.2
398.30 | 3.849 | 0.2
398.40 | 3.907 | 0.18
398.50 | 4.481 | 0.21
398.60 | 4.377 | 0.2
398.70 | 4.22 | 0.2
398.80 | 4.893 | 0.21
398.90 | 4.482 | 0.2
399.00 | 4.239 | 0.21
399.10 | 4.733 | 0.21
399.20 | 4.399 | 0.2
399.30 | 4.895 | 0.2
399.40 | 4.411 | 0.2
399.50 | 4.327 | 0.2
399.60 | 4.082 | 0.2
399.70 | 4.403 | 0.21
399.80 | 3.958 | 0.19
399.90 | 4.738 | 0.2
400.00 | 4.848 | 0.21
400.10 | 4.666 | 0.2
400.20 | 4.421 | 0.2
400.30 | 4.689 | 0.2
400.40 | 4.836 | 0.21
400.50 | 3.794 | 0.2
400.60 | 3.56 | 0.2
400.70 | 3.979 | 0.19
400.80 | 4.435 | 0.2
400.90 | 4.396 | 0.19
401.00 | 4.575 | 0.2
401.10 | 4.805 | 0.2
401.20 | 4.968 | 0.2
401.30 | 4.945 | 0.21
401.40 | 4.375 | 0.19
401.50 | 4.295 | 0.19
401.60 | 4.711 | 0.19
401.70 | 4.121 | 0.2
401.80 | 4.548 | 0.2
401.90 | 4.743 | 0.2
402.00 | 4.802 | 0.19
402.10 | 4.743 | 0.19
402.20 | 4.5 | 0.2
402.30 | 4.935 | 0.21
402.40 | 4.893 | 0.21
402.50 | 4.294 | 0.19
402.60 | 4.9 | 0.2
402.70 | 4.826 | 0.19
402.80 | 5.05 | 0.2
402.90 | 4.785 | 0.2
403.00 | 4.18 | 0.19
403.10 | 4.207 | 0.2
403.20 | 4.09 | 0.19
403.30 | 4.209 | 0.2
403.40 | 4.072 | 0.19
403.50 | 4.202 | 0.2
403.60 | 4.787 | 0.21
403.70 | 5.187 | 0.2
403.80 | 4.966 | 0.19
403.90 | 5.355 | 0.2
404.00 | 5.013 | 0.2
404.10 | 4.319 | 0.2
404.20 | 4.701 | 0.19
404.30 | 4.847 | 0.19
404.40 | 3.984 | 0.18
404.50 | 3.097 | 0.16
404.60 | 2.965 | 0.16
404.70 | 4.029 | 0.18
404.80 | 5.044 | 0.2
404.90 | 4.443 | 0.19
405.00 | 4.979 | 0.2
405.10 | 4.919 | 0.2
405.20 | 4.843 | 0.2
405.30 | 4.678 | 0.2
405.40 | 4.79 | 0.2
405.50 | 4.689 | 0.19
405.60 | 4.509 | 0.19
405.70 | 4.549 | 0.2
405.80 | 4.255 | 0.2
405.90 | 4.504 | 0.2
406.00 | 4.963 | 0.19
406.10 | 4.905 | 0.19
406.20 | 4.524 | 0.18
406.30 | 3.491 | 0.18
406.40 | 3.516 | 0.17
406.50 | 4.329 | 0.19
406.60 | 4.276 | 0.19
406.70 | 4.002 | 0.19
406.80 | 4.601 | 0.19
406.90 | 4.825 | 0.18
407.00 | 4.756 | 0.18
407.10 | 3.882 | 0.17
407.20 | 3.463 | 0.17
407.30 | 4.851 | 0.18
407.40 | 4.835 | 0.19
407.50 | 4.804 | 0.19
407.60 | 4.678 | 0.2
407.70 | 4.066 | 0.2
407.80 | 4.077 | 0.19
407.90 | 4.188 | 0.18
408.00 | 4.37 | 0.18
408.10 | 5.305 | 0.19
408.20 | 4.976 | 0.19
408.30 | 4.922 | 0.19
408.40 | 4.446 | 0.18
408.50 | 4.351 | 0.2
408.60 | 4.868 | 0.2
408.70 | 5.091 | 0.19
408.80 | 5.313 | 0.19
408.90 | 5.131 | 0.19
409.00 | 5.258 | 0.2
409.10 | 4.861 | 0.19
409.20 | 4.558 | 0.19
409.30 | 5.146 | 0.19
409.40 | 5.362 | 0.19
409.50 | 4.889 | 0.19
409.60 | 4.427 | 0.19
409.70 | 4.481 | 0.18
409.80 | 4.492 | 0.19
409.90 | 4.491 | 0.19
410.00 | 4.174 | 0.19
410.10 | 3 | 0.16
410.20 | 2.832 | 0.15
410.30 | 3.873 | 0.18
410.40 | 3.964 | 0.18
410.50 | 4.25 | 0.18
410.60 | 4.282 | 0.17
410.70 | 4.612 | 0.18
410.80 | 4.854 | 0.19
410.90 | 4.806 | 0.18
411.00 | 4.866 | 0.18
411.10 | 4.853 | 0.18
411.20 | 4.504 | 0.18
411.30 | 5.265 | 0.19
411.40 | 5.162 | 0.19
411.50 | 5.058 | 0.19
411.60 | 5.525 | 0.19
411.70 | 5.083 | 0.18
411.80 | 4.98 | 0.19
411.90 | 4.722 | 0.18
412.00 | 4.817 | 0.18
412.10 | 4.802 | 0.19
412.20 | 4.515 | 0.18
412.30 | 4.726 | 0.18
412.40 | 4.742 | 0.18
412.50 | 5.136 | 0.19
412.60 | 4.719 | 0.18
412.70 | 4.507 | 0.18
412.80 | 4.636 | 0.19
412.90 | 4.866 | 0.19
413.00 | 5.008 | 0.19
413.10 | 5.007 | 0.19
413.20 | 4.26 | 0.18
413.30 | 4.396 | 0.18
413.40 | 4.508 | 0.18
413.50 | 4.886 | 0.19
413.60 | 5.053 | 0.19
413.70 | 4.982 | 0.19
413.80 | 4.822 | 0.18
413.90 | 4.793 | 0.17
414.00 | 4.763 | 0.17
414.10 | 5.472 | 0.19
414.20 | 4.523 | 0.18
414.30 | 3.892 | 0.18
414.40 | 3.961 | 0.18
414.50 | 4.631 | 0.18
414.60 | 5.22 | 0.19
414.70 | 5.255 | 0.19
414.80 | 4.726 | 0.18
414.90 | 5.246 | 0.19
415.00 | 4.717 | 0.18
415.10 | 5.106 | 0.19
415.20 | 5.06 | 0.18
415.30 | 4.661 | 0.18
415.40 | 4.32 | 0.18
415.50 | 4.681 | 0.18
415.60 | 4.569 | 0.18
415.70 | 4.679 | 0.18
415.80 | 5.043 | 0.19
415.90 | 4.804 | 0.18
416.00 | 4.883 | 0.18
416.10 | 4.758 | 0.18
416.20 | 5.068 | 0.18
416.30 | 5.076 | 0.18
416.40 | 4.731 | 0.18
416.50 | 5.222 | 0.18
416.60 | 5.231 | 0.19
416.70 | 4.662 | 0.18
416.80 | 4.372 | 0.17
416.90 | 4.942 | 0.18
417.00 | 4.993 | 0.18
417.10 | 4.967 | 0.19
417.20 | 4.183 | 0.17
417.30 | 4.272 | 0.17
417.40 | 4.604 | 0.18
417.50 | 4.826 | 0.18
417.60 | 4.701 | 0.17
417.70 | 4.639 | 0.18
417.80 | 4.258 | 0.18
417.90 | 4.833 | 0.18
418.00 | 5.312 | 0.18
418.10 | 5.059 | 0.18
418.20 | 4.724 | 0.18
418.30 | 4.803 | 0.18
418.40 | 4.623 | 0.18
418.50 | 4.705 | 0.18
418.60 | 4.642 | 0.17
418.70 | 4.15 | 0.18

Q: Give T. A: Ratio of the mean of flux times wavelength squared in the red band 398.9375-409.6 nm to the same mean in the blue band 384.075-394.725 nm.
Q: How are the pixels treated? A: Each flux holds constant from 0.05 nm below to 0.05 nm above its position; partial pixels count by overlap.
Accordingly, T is 1.57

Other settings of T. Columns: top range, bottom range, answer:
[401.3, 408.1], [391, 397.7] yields 1.75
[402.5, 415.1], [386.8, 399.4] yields 1.59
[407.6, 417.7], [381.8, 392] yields 1.69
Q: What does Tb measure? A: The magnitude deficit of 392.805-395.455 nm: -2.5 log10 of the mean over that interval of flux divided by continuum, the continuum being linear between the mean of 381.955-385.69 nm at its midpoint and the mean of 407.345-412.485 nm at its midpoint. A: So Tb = 0.41 mag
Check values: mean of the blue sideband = 2.8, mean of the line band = 2.43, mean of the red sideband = 4.66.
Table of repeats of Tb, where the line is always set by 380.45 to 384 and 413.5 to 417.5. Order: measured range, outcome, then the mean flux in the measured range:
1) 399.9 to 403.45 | -0.14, 4.52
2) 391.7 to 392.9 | 0.16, 2.92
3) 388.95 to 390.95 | -0.07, 3.48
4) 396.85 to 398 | 0.35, 2.7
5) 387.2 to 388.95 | 0.03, 3.06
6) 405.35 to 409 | -0.06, 4.54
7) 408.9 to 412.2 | -0.03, 4.64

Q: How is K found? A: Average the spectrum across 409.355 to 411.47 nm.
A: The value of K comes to 4.45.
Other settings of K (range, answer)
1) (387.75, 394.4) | 2.93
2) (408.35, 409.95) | 4.82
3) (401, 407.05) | 4.53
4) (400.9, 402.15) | 4.63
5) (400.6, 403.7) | 4.54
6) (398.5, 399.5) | 4.51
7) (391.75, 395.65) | 2.65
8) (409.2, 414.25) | 4.68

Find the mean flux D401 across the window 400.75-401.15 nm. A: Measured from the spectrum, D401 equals 4.55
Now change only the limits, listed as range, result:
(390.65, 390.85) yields 3.74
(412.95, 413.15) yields 5.01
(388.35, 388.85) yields 2.73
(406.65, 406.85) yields 4.3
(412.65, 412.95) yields 4.67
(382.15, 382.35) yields 3.43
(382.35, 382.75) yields 2.09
